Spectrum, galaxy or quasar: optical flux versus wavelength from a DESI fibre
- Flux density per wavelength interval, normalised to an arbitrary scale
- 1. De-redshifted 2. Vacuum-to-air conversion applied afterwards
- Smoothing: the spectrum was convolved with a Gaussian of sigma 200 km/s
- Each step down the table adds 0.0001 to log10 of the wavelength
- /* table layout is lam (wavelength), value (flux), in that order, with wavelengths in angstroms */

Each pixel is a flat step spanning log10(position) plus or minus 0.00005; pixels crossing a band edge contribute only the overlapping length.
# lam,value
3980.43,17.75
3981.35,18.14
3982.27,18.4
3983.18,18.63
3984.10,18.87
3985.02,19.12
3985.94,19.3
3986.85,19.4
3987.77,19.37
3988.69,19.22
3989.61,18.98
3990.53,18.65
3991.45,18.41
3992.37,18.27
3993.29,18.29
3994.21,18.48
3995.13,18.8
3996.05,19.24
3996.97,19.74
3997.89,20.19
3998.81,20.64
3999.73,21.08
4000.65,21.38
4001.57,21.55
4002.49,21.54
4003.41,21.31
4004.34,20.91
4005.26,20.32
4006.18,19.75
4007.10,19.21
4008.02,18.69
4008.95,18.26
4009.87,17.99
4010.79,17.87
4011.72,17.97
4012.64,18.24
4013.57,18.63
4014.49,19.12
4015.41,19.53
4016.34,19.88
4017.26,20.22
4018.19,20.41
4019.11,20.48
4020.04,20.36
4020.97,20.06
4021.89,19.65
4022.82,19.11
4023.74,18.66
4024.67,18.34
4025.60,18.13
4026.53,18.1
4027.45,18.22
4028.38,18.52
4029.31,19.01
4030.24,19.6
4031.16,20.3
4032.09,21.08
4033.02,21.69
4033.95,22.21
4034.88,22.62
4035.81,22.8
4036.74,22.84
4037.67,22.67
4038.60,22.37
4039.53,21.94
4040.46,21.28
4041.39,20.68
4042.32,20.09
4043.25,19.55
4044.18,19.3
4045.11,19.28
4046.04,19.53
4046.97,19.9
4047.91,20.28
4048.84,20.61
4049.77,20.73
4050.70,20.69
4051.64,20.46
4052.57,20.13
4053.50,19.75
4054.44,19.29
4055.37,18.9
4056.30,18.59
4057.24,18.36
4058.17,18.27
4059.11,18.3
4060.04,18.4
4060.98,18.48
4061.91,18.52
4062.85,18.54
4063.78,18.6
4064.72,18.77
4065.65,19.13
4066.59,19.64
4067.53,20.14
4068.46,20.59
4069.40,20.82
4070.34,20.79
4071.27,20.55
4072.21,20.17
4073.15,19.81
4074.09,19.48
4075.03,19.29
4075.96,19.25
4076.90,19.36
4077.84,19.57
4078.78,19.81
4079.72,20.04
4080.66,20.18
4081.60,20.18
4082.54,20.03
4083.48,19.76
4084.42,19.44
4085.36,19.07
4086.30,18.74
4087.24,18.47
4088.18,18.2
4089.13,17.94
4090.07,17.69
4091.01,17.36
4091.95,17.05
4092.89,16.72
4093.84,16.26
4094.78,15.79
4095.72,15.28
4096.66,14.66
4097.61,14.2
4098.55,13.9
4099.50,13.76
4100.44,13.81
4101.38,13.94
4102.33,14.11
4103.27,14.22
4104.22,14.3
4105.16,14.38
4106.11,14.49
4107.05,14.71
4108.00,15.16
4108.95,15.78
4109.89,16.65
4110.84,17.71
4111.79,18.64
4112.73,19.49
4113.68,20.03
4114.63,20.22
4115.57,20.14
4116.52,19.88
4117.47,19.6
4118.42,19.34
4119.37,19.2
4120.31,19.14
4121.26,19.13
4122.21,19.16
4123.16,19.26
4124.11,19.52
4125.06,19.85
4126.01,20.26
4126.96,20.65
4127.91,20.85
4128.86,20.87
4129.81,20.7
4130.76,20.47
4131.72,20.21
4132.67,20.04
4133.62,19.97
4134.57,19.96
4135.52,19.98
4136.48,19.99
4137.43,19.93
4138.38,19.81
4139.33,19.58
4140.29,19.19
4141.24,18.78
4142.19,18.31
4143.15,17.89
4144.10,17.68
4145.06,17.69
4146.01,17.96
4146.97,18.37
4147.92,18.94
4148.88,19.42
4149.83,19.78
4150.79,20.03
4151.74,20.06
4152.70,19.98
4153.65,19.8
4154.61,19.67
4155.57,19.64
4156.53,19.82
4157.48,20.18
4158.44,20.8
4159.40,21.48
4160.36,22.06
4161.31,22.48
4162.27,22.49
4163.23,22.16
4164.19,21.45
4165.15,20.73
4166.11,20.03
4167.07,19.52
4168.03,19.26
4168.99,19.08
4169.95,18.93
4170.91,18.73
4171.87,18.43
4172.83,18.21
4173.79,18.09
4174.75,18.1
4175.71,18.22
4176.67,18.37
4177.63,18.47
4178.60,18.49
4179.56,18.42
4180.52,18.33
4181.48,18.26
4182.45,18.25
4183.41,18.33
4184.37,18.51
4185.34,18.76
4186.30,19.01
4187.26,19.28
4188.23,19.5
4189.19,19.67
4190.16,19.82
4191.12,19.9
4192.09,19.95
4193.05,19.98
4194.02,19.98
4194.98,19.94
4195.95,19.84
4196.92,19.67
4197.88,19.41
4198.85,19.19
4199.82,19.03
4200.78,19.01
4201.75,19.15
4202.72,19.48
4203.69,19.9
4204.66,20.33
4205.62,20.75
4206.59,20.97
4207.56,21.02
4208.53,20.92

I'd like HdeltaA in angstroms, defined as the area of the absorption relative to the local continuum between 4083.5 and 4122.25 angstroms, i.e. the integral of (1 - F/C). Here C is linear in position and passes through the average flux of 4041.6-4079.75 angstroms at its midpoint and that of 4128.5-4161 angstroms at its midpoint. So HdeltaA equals 5.1 angstroms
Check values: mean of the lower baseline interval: 19.6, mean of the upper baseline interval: 19.7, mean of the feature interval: 17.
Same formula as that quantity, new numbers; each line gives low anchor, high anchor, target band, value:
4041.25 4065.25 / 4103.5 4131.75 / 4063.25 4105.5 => 2.5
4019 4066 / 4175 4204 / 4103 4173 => 0.5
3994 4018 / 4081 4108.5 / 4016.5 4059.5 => -3.8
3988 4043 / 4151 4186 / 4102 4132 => 1.9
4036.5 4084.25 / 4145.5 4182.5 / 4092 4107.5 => 3.9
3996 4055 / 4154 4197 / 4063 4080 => 0.1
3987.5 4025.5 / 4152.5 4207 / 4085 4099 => 2.0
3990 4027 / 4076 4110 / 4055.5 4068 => -0.7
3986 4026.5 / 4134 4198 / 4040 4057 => -0.4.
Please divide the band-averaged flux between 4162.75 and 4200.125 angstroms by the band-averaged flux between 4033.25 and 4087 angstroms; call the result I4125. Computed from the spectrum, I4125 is 0.96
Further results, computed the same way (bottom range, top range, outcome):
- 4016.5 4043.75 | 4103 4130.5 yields 0.91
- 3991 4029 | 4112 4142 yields 1.02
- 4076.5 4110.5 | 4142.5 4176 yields 1.17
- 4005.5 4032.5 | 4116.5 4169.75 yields 1.04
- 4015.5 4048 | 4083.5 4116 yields 0.82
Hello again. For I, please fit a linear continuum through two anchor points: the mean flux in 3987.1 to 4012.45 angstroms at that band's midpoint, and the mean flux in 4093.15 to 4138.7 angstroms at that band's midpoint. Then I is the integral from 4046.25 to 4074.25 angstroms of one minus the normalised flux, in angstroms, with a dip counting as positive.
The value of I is -1.4 angstroms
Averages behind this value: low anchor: 19.5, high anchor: 17.9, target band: 19.6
